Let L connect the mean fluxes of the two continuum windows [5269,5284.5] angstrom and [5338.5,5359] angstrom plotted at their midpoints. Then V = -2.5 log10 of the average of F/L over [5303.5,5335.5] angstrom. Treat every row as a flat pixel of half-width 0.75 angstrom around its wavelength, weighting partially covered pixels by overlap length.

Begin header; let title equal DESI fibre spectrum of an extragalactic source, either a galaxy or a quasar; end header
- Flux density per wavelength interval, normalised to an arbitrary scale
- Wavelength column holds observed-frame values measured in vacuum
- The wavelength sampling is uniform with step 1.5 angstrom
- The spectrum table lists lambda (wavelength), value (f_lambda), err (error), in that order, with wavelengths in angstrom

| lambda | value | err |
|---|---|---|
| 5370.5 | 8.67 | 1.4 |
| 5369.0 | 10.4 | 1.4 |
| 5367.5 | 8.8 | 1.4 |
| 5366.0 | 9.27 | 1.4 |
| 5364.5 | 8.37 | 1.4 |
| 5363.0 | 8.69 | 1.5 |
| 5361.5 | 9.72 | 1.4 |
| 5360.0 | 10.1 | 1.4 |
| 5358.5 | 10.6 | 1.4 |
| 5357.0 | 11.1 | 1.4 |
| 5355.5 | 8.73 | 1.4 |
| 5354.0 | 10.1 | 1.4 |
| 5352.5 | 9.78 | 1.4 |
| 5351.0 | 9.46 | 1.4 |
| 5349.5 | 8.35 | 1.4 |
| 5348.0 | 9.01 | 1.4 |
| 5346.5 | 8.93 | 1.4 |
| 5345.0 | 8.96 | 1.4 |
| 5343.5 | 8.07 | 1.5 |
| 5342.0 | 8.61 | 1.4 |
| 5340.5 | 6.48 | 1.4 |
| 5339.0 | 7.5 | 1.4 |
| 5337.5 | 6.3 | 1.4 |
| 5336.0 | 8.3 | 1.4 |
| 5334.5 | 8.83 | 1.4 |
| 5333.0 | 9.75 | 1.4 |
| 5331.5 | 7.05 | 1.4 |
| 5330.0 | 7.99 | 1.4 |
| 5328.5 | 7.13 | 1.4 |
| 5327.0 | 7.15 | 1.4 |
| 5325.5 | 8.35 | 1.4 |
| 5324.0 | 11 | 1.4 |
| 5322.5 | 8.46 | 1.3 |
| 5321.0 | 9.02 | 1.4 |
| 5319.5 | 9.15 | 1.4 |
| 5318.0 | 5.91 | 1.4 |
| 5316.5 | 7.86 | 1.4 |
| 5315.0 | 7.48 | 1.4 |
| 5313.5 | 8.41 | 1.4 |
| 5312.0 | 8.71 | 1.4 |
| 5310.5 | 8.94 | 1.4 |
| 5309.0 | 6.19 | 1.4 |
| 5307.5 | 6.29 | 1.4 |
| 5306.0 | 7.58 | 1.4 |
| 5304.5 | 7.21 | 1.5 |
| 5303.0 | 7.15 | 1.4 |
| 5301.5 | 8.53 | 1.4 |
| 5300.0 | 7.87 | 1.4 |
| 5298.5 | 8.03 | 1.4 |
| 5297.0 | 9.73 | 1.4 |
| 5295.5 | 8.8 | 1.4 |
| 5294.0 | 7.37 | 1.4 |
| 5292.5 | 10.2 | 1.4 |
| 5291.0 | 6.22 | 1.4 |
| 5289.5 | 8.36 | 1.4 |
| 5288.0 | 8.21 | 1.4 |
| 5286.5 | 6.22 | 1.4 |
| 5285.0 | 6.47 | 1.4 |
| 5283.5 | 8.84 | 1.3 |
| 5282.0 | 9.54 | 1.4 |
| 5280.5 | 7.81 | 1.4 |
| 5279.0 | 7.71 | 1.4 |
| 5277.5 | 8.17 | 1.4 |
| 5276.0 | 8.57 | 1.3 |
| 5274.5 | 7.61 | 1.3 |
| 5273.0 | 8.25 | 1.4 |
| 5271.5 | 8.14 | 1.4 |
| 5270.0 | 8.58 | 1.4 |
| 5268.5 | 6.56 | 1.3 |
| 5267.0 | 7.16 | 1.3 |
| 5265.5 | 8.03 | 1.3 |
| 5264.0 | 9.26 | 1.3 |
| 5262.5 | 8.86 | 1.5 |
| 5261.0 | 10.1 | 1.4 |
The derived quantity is 0.09 mag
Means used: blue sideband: 8.26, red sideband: 8.98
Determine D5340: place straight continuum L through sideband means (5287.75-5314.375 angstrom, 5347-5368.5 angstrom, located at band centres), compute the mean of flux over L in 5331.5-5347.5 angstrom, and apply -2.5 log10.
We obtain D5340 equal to 0.106 mag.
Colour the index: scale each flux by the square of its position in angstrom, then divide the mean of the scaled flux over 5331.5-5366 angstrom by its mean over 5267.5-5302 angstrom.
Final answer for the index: 1.1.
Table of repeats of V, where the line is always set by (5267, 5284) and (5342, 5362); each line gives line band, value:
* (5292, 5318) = 0.09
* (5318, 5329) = 0.06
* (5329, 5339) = 0.14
